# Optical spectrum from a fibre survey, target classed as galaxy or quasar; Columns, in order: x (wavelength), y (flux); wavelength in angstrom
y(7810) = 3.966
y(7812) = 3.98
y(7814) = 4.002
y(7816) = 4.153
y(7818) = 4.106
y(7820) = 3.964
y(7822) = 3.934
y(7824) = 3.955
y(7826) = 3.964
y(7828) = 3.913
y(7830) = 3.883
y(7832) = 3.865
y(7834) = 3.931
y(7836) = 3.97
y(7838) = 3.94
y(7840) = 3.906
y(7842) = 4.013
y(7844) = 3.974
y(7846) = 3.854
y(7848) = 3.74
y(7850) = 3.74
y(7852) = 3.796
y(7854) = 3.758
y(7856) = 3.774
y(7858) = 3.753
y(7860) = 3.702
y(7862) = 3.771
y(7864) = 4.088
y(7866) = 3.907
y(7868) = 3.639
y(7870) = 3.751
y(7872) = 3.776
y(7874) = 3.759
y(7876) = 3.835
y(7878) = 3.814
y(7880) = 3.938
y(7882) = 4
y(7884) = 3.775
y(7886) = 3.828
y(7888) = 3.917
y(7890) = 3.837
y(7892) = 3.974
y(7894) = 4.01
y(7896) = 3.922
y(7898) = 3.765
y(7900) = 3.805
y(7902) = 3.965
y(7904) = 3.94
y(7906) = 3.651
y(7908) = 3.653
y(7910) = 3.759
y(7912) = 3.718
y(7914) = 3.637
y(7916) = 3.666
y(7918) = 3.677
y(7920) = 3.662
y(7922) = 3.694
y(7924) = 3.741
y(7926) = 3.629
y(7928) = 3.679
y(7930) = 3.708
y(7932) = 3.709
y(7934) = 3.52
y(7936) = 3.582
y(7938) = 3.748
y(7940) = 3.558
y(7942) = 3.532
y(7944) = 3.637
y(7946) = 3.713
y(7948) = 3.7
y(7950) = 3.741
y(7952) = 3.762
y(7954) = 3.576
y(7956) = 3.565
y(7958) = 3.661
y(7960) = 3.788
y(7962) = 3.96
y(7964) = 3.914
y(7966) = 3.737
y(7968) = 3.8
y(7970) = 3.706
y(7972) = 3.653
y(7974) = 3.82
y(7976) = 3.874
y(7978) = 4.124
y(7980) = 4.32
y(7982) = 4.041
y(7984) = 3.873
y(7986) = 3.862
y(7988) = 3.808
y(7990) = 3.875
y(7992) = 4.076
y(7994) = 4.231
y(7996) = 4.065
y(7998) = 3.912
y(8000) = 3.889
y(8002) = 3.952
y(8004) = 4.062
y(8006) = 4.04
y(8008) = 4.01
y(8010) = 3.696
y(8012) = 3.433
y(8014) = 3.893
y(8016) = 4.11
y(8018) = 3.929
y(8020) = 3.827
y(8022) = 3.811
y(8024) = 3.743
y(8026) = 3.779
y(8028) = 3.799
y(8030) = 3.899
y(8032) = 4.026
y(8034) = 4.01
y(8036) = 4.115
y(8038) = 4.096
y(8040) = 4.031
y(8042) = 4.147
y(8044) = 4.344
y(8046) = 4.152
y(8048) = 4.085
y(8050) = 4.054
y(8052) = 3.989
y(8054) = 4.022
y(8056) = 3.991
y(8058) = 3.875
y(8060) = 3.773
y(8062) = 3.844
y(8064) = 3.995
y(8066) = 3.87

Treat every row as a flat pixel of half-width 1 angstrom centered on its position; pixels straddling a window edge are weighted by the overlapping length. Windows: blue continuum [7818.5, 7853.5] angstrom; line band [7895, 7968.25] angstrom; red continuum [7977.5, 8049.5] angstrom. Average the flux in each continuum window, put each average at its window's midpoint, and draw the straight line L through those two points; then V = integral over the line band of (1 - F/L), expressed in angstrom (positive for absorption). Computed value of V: 4.2 angstrom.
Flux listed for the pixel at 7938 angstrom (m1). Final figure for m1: 3.748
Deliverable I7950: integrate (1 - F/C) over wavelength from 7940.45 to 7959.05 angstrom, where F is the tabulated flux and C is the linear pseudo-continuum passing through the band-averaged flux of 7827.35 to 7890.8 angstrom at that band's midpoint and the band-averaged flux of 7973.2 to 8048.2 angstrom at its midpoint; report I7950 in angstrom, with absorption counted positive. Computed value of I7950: 1.3 angstrom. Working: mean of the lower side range 3.85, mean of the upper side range 3.97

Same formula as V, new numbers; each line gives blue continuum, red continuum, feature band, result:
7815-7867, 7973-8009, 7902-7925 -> 1.30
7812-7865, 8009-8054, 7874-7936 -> 2.27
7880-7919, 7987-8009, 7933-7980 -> 2.19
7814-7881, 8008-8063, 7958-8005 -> 0.04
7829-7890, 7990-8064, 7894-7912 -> 0.29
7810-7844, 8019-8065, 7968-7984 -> 0.20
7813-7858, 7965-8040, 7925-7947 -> 1.56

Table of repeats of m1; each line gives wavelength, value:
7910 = 3.759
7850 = 3.74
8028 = 3.799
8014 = 3.893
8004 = 4.062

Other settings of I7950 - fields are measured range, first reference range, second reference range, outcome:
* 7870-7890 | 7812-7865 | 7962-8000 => 0.3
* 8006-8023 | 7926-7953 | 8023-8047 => 0.4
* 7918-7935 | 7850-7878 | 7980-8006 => 1.0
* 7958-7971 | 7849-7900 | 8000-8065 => 0.3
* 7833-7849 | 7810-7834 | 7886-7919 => 0.1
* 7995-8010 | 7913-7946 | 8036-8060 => -0.3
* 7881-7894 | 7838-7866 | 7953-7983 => -0.2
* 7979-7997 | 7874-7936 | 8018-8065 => -0.6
